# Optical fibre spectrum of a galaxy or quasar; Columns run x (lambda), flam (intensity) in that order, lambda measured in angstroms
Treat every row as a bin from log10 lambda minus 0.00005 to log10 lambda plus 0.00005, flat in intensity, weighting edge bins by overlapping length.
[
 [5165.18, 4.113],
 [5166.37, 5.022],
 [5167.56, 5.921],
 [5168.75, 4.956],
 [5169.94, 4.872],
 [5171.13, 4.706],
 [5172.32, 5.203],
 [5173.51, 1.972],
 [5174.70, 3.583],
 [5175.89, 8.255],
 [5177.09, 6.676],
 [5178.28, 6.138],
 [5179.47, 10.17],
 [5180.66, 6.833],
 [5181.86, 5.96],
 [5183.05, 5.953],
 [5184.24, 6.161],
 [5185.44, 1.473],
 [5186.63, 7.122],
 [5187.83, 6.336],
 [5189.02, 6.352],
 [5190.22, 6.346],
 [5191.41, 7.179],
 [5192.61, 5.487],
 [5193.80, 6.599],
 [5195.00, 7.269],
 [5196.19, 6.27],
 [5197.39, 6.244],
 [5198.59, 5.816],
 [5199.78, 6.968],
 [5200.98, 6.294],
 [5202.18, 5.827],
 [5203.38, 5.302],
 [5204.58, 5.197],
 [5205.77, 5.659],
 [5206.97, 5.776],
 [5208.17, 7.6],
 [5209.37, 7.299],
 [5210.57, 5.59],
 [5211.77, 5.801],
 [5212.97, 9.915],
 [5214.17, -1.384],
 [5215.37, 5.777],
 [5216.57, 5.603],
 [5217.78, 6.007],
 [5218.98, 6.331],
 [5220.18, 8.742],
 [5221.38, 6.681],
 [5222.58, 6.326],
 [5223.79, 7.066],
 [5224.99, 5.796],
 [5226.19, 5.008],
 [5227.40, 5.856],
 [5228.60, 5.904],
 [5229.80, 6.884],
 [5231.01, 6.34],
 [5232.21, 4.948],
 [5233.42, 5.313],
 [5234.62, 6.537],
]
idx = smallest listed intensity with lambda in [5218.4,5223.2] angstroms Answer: 6.326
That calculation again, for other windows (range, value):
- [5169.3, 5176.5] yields 1.972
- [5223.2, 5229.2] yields 5.008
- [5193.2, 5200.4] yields 5.816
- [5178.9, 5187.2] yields 1.473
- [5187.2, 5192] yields 6.336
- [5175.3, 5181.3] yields 6.138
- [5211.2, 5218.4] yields -1.384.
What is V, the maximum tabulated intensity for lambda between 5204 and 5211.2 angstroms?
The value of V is 7.6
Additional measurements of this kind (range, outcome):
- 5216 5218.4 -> 6.007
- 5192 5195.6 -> 7.269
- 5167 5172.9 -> 5.921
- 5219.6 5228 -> 8.742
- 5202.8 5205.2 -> 5.302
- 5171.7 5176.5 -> 8.255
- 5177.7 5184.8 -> 10.17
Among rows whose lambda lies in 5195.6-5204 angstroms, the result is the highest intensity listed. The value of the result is 6.968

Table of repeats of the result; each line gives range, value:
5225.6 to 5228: 5.856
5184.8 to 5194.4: 7.179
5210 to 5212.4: 5.801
